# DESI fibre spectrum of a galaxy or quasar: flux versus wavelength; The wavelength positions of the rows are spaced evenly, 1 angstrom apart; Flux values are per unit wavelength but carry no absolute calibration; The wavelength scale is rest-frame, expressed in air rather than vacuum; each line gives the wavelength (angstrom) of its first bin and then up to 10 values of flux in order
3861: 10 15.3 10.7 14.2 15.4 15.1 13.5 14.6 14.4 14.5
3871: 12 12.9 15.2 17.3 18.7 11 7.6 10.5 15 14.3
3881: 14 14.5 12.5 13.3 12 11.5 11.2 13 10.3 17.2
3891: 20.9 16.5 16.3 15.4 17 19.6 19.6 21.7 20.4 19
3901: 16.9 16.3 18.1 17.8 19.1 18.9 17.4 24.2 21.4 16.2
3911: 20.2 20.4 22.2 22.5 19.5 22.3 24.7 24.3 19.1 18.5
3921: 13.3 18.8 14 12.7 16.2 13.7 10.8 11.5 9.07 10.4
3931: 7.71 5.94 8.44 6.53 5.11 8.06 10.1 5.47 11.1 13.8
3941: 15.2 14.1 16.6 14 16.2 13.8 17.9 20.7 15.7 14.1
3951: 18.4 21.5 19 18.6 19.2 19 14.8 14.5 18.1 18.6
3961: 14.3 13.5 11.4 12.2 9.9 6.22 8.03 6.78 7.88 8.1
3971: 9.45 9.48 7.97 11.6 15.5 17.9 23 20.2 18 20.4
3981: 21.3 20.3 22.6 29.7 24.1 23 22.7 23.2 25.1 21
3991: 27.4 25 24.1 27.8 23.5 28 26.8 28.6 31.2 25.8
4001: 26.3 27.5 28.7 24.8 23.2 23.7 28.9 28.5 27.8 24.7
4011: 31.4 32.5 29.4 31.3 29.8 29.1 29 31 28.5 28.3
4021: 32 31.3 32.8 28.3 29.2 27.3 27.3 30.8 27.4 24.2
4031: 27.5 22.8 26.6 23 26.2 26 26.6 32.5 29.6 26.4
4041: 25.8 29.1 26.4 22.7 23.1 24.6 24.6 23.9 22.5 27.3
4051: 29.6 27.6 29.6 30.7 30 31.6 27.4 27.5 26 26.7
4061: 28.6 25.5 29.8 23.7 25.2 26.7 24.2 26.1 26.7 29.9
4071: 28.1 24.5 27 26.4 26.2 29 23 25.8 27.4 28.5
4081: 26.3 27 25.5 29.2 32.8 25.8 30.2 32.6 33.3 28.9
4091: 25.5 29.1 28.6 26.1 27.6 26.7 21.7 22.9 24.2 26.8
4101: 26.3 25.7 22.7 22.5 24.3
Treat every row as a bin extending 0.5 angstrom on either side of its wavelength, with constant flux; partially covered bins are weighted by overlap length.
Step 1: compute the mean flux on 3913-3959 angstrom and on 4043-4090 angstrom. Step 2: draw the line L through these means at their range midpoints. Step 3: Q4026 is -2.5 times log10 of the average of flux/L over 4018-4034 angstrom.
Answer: -0.21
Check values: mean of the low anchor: 14.9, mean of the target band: 28.2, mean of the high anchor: 27.2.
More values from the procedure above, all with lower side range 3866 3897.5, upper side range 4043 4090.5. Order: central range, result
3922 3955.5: 0.36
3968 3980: 0.47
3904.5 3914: -0.23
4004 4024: -0.22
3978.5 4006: -0.13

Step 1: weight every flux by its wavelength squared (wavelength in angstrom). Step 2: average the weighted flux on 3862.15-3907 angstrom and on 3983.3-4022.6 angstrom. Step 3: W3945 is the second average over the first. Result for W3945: 1.90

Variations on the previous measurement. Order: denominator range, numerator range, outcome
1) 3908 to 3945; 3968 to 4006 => 1.51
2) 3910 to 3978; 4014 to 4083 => 2.00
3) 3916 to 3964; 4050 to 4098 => 2.03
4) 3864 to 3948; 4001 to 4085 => 1.93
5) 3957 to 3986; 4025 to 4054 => 1.81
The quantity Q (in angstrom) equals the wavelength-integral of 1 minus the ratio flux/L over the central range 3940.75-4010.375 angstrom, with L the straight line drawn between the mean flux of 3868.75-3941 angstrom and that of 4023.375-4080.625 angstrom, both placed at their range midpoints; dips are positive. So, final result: 5.4 angstrom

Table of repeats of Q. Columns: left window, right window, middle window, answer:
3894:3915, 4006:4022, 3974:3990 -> 3.0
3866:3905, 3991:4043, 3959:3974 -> 8.1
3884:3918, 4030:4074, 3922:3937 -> 7.2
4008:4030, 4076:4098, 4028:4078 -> 3.1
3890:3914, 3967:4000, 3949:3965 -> 2.9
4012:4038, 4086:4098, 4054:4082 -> 1.0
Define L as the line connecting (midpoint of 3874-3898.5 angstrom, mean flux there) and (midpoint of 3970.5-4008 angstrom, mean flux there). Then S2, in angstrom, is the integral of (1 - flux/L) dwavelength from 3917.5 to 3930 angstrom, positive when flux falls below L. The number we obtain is 1.9 angstrom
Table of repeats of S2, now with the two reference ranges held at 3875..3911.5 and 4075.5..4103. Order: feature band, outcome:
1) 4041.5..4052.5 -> -0.34 angstrom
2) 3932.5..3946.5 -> 5.58 angstrom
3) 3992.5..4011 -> -3.75 angstrom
